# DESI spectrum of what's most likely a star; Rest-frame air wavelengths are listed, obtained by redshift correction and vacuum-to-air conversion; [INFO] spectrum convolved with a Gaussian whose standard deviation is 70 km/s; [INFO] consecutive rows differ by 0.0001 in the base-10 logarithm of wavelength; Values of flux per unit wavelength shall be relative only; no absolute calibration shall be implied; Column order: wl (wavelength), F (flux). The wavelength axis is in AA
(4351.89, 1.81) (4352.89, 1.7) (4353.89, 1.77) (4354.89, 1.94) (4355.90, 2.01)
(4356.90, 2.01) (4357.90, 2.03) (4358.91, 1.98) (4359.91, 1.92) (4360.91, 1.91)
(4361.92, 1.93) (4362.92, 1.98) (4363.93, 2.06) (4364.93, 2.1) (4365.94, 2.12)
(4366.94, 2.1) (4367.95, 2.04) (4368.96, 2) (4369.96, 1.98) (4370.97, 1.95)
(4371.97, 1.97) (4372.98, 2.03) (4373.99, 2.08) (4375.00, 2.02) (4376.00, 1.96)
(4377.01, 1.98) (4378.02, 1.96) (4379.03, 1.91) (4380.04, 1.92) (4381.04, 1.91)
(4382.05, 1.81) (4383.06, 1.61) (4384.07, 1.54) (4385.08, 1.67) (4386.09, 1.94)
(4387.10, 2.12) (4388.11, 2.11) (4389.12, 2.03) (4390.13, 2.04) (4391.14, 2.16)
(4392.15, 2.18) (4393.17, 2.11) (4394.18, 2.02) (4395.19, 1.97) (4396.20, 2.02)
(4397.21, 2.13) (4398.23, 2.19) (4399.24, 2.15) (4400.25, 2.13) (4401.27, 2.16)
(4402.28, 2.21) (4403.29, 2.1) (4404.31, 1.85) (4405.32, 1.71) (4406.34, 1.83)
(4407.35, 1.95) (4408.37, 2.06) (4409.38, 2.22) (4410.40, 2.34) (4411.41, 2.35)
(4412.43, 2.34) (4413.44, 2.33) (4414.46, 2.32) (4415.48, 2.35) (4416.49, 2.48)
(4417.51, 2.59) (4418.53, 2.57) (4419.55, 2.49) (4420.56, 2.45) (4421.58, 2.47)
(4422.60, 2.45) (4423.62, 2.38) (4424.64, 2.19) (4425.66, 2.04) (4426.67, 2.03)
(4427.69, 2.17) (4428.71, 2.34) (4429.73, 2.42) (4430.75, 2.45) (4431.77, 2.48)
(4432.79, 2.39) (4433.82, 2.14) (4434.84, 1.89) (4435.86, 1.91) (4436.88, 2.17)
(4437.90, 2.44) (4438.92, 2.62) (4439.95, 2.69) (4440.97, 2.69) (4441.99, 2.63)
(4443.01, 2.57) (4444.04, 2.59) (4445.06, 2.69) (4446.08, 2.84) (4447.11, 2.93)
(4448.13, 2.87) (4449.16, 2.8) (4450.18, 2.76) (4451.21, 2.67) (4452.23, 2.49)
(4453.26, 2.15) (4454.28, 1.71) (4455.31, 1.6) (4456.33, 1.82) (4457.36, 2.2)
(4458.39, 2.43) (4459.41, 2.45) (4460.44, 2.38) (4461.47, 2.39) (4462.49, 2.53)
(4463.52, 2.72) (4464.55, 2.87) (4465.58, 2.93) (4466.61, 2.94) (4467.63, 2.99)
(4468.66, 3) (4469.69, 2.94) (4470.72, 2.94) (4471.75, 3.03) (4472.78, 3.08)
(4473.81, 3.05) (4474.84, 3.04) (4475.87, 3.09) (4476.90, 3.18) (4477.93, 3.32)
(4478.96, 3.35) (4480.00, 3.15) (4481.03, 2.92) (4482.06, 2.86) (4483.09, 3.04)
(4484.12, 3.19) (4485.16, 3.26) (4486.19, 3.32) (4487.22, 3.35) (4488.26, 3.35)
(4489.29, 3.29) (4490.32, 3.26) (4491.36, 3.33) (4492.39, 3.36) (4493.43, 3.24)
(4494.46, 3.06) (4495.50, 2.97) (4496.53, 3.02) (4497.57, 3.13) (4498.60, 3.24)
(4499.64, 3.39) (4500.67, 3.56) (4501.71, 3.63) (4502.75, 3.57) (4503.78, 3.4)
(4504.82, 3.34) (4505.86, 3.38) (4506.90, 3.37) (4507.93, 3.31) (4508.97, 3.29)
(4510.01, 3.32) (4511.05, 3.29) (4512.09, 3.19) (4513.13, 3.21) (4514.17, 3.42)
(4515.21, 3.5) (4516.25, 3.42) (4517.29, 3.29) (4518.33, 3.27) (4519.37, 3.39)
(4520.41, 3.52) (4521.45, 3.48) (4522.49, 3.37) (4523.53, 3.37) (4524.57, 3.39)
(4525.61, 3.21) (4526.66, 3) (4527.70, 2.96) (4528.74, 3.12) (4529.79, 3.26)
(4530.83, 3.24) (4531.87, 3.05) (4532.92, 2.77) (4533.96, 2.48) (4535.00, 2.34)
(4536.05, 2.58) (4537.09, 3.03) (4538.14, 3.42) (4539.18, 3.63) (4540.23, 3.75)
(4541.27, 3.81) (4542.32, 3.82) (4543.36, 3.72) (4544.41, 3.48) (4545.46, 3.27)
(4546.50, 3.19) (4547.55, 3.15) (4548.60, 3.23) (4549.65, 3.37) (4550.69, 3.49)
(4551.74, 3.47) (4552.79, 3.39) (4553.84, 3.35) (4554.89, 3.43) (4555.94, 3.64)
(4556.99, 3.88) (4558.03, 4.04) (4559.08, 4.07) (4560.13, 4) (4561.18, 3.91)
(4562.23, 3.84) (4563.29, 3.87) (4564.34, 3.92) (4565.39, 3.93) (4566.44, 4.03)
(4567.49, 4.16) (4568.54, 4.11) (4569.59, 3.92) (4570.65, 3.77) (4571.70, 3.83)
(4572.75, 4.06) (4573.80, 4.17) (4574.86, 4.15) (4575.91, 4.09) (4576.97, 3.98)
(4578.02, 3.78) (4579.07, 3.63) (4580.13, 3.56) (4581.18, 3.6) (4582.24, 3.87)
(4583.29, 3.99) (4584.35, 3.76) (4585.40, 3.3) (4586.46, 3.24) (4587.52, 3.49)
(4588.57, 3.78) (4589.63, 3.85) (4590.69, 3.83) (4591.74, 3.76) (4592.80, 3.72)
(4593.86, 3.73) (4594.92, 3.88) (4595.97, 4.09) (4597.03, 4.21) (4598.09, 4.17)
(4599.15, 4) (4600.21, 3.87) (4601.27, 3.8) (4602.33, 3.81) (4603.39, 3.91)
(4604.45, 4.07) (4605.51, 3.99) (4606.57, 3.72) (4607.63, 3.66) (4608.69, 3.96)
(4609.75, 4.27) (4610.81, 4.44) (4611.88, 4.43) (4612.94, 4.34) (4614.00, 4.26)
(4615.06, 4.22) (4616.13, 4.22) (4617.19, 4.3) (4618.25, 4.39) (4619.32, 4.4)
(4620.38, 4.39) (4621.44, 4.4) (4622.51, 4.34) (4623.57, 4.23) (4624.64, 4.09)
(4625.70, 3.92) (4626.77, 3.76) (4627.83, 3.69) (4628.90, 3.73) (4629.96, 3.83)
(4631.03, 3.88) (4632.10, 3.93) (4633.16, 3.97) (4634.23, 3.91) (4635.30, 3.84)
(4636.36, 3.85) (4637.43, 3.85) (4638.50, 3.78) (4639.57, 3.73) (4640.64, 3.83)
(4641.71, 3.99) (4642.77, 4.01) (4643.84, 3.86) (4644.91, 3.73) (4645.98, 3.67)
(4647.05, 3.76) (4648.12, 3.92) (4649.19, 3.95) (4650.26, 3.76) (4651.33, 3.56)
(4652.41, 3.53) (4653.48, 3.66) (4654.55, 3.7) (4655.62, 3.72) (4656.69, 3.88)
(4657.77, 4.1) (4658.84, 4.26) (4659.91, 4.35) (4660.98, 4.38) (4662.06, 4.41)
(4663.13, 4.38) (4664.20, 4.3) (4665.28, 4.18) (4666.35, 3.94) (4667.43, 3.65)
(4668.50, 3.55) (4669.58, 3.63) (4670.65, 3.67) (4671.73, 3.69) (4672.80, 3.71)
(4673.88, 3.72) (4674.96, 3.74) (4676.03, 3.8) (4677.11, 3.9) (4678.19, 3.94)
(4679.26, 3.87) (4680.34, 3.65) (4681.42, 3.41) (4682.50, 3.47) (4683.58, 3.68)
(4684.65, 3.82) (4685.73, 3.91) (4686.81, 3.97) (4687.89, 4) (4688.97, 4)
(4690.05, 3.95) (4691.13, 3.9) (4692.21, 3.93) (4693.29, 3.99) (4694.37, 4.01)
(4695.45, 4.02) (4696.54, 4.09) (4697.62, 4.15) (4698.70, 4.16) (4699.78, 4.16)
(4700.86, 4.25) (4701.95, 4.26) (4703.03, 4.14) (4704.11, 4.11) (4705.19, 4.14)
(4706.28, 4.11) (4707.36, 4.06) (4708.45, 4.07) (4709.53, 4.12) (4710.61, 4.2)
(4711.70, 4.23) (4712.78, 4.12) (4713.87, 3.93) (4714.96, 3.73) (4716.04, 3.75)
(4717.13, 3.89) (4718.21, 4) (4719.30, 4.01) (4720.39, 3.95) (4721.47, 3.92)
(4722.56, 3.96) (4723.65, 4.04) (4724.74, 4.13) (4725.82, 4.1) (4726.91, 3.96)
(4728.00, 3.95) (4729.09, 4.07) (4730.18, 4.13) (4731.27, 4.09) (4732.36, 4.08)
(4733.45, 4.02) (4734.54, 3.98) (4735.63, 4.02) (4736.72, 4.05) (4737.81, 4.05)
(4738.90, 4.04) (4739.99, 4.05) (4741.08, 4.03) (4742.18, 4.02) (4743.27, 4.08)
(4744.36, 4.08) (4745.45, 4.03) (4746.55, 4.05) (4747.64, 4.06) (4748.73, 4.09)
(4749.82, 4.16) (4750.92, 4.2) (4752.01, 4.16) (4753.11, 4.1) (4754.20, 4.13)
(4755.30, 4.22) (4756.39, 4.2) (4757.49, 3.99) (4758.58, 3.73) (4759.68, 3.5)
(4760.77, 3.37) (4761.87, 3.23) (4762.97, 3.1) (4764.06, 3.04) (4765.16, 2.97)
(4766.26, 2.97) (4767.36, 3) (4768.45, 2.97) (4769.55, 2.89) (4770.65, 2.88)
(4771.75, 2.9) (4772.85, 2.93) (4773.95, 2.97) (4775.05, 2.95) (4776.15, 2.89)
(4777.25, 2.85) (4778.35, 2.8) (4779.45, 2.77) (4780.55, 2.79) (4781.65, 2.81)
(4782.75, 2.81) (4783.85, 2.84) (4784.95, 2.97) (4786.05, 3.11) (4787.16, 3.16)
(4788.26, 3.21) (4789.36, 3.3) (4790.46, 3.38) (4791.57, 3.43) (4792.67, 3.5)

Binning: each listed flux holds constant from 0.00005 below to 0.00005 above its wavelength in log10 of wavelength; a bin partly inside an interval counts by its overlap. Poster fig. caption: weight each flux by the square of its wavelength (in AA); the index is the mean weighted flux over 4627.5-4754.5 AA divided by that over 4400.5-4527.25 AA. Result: 1.57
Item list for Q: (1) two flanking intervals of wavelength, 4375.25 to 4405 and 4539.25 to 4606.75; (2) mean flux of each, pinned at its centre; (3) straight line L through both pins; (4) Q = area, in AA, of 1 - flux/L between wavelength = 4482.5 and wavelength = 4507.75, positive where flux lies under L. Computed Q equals -2.3 AA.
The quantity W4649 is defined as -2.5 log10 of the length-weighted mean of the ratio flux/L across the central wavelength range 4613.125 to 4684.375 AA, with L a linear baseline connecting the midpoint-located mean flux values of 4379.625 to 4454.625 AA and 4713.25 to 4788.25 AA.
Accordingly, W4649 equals -0.221 mag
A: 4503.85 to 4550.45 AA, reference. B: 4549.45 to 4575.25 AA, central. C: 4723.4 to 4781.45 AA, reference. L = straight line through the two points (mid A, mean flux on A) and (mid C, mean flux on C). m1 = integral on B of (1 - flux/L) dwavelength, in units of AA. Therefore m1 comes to -3.9 AA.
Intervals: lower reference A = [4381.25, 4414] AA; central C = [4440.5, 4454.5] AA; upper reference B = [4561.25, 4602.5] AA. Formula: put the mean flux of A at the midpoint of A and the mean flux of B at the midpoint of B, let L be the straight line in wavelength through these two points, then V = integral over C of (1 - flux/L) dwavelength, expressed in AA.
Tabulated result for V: -0.47 AA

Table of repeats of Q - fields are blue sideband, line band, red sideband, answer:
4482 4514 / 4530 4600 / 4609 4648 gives 0.4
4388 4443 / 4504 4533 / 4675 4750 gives -4.4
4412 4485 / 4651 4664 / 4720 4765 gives -1.7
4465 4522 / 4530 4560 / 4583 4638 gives 1.6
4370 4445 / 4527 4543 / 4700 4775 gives -1.9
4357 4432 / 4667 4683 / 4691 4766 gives -0.1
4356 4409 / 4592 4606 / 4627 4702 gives -2.0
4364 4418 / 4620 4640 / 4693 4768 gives -3.3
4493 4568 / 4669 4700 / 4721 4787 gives -2.8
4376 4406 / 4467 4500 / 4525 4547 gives -4.6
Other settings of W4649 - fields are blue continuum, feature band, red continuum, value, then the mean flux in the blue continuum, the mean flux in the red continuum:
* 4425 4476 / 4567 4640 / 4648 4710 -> -0.14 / 2.54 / 3.94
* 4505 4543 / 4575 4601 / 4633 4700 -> -0.08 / 3.26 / 3.89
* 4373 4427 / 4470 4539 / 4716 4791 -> -0.25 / 2.11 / 3.6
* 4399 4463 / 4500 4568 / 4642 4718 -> -0.15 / 2.33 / 3.93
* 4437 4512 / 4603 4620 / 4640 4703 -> -0.15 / 2.94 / 3.91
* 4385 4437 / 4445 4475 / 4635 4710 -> -0.05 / 2.19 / 3.92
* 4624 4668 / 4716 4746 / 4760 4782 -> -0.23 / 3.91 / 2.96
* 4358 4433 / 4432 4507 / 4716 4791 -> -0.18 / 2.11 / 3.6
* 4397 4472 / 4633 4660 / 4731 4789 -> -0.22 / 2.4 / 3.51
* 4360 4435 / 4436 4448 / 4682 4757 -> -0.10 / 2.11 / 4.04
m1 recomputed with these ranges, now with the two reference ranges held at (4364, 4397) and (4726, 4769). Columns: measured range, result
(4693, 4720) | -3.2 AA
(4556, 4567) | -3.9 AA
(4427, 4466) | -2.1 AA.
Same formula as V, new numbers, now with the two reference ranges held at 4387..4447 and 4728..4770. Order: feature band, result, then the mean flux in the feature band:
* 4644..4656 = -1.3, 3.73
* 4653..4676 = -3.4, 3.93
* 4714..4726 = -0.9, 3.95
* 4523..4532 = -1.3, 3.18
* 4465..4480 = -3.2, 3.06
